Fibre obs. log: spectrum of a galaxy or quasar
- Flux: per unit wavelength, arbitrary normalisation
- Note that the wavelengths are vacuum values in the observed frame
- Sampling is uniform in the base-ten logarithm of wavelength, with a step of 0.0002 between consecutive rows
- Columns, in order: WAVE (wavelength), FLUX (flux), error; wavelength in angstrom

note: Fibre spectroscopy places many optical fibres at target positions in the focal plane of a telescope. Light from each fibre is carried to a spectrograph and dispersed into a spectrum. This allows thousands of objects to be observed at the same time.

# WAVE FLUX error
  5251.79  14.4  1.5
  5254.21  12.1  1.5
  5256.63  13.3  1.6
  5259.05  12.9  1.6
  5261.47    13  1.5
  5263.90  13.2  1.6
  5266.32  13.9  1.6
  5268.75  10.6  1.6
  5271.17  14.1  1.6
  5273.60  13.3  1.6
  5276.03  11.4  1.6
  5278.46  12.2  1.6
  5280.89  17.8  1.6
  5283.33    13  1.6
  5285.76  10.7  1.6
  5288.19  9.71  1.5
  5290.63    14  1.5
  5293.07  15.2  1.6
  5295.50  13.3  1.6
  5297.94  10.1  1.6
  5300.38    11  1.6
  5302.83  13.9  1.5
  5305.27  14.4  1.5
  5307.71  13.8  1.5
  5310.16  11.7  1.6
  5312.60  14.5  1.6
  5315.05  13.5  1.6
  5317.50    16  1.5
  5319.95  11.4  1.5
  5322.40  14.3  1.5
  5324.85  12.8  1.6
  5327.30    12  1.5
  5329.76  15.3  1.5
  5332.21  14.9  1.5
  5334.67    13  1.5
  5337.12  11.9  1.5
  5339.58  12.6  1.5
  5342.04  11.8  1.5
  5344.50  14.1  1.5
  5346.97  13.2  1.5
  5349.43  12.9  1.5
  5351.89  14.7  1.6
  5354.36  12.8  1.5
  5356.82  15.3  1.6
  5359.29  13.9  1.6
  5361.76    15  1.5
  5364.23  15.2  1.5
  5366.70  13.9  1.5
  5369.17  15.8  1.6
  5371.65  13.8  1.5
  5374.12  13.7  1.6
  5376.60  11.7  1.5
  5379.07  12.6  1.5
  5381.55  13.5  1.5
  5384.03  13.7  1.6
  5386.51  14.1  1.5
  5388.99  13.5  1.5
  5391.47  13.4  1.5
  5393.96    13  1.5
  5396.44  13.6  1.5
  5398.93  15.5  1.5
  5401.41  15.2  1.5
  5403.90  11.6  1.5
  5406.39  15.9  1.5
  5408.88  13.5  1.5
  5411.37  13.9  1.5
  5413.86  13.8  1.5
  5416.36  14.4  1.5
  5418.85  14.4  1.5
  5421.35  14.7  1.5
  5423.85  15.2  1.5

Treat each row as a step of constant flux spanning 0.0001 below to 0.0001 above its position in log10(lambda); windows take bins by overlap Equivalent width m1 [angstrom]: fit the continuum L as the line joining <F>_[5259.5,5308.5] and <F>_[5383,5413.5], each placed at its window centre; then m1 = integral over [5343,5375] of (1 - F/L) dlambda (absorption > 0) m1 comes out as -1.39 angstrom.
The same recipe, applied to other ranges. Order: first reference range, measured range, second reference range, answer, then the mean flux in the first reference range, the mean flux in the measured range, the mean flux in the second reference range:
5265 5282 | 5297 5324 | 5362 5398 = 0.6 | 13.3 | 13.2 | 13.7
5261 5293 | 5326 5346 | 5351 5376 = 1.0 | 12.9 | 13.2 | 14.3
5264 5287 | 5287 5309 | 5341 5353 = 0.5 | 13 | 12.8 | 13.4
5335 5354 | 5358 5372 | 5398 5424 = -1.3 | 13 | 14.6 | 14.3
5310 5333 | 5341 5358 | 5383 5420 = 0.3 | 13.7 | 13.6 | 14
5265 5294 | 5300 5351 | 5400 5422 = 0.2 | 13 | 13.3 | 14.2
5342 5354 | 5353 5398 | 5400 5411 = -0.3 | 13.4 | 13.8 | 14.1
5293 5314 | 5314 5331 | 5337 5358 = -0.6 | 13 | 13.6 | 13.3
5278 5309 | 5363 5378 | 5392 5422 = -0.3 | 13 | 14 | 14.1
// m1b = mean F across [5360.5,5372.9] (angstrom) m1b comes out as 14.7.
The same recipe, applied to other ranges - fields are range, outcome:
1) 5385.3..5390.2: 13.8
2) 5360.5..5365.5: 15.1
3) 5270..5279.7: 12.8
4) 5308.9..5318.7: 13.9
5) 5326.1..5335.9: 13.8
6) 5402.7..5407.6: 13.8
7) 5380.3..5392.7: 13.6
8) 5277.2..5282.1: 15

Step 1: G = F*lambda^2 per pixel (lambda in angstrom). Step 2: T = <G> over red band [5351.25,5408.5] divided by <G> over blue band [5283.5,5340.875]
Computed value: 1.1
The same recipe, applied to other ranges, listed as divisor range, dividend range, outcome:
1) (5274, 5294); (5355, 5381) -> 1.12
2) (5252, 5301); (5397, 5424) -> 1.18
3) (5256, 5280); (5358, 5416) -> 1.13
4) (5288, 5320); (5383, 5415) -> 1.09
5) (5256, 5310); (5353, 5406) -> 1.11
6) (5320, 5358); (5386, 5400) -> 1.05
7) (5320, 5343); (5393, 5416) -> 1.10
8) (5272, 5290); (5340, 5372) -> 1.14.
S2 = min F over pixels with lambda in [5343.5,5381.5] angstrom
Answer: 11.7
